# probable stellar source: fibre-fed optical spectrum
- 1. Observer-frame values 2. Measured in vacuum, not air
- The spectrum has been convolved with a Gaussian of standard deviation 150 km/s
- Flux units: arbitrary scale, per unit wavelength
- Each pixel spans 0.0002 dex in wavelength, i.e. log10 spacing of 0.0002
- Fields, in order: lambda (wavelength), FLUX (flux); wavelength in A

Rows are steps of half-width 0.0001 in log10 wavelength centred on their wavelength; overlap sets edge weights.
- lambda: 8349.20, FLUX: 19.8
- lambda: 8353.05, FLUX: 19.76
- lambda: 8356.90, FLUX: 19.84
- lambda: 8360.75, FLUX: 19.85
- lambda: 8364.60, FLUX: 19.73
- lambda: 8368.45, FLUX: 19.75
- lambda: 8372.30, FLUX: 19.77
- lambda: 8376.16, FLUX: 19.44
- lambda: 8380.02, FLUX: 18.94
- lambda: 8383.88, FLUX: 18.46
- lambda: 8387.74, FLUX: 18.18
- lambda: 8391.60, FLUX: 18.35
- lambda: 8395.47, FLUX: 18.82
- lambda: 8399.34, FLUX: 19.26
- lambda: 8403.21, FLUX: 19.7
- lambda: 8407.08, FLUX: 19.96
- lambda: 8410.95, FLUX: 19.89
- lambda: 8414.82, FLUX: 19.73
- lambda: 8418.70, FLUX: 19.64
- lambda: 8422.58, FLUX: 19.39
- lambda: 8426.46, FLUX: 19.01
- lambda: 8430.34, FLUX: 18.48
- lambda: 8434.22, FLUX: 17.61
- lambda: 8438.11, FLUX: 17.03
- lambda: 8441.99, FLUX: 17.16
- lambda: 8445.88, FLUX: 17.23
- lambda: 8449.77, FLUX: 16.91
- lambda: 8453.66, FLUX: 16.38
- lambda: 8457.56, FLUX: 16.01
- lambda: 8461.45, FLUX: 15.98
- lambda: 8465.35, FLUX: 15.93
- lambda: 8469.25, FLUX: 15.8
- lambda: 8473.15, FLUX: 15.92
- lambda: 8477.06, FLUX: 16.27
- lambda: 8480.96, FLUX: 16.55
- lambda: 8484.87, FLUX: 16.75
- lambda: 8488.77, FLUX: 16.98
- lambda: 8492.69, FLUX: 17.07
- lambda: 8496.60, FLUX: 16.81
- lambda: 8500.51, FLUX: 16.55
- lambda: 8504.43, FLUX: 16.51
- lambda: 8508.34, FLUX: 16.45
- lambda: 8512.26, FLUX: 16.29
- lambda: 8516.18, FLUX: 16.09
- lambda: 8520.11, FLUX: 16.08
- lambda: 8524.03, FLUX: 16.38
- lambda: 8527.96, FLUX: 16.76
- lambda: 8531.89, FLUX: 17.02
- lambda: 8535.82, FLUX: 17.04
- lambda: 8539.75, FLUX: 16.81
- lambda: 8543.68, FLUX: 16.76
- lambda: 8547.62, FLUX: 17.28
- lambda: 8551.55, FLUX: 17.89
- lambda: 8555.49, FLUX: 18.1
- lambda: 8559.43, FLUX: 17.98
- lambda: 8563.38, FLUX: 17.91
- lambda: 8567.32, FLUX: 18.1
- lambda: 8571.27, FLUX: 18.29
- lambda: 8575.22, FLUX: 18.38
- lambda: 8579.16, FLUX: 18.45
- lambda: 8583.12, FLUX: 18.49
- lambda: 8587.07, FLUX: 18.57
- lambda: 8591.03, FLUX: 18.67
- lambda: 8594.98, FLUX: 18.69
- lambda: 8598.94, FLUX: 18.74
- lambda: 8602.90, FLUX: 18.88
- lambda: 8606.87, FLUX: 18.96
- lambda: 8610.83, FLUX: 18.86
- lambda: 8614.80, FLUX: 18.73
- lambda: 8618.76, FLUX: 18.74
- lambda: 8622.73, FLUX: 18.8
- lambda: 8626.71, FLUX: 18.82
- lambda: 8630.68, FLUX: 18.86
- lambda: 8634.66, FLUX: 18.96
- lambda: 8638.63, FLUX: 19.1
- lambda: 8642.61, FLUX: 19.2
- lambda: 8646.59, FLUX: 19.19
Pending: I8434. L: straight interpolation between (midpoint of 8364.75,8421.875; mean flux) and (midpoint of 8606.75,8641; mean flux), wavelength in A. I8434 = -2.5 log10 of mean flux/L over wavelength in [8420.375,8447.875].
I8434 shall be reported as 0.07 mag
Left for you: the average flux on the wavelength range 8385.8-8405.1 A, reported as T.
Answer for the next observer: 18.9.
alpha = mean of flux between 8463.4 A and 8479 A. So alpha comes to 16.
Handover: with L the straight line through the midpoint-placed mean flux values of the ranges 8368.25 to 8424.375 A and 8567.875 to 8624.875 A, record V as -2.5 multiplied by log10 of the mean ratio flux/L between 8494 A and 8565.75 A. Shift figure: 0.12 mag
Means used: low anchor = 19.3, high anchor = 18.6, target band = 16.9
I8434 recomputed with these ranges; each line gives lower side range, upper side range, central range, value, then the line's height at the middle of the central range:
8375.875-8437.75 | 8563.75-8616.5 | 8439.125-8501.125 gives 0.14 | 18.8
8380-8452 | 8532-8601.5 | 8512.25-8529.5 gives 0.12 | 18.2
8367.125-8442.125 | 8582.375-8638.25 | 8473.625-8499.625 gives 0.14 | 18.9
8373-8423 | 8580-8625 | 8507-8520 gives 0.17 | 18.9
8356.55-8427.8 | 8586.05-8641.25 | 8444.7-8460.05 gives 0.16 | 19.2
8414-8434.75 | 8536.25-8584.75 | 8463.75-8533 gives 0.12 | 18.4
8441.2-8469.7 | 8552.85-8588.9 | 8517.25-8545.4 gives 0.06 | 17.6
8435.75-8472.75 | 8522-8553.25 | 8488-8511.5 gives 0.00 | 16.8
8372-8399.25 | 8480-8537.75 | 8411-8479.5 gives 0.02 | 17.8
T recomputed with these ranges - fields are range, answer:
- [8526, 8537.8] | 16.9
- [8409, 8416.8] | 19.8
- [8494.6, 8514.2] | 16.5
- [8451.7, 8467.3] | 16.1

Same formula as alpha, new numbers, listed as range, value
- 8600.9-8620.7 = 18.8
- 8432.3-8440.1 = 17.3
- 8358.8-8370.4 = 19.8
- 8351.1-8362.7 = 19.8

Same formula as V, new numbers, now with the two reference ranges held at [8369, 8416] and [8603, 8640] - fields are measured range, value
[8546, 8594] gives 0.044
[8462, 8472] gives 0.201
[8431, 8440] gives 0.099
